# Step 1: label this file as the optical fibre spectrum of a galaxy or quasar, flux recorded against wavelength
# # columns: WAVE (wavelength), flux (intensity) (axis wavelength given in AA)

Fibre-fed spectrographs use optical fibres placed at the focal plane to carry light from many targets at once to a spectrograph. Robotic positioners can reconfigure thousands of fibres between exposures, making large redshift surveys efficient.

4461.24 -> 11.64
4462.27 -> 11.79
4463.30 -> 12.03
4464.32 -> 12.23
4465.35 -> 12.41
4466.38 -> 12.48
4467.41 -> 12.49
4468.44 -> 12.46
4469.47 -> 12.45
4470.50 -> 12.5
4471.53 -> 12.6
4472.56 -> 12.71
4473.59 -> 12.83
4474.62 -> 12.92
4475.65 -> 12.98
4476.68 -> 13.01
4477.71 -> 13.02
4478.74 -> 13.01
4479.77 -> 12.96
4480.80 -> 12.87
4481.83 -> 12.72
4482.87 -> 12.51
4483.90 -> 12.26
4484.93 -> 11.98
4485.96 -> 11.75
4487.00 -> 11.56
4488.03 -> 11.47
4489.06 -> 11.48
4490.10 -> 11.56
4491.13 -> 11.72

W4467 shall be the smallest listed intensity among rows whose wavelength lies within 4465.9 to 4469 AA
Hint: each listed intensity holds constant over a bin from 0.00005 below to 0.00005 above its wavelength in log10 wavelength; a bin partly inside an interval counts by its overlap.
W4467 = 12.46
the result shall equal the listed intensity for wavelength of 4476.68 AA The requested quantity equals 13.01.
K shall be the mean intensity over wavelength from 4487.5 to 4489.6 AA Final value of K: 11.5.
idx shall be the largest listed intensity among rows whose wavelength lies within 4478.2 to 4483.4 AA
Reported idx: 13.01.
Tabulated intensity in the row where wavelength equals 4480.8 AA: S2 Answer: 12.87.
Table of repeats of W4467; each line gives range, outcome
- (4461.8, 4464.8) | 11.79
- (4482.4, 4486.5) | 11.75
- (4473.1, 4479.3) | 12.83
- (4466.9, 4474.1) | 12.45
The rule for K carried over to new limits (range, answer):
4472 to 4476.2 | 12.9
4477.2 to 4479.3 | 13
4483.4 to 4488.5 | 11.8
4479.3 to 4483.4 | 12.8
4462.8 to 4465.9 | 12.2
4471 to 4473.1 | 12.7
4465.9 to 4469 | 12.5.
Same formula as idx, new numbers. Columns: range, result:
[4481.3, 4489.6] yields 12.72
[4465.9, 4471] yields 12.5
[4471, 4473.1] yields 12.71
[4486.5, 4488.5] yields 11.56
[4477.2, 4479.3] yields 13.02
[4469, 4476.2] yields 12.98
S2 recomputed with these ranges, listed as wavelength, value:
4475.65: 12.98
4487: 11.56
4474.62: 12.92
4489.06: 11.48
